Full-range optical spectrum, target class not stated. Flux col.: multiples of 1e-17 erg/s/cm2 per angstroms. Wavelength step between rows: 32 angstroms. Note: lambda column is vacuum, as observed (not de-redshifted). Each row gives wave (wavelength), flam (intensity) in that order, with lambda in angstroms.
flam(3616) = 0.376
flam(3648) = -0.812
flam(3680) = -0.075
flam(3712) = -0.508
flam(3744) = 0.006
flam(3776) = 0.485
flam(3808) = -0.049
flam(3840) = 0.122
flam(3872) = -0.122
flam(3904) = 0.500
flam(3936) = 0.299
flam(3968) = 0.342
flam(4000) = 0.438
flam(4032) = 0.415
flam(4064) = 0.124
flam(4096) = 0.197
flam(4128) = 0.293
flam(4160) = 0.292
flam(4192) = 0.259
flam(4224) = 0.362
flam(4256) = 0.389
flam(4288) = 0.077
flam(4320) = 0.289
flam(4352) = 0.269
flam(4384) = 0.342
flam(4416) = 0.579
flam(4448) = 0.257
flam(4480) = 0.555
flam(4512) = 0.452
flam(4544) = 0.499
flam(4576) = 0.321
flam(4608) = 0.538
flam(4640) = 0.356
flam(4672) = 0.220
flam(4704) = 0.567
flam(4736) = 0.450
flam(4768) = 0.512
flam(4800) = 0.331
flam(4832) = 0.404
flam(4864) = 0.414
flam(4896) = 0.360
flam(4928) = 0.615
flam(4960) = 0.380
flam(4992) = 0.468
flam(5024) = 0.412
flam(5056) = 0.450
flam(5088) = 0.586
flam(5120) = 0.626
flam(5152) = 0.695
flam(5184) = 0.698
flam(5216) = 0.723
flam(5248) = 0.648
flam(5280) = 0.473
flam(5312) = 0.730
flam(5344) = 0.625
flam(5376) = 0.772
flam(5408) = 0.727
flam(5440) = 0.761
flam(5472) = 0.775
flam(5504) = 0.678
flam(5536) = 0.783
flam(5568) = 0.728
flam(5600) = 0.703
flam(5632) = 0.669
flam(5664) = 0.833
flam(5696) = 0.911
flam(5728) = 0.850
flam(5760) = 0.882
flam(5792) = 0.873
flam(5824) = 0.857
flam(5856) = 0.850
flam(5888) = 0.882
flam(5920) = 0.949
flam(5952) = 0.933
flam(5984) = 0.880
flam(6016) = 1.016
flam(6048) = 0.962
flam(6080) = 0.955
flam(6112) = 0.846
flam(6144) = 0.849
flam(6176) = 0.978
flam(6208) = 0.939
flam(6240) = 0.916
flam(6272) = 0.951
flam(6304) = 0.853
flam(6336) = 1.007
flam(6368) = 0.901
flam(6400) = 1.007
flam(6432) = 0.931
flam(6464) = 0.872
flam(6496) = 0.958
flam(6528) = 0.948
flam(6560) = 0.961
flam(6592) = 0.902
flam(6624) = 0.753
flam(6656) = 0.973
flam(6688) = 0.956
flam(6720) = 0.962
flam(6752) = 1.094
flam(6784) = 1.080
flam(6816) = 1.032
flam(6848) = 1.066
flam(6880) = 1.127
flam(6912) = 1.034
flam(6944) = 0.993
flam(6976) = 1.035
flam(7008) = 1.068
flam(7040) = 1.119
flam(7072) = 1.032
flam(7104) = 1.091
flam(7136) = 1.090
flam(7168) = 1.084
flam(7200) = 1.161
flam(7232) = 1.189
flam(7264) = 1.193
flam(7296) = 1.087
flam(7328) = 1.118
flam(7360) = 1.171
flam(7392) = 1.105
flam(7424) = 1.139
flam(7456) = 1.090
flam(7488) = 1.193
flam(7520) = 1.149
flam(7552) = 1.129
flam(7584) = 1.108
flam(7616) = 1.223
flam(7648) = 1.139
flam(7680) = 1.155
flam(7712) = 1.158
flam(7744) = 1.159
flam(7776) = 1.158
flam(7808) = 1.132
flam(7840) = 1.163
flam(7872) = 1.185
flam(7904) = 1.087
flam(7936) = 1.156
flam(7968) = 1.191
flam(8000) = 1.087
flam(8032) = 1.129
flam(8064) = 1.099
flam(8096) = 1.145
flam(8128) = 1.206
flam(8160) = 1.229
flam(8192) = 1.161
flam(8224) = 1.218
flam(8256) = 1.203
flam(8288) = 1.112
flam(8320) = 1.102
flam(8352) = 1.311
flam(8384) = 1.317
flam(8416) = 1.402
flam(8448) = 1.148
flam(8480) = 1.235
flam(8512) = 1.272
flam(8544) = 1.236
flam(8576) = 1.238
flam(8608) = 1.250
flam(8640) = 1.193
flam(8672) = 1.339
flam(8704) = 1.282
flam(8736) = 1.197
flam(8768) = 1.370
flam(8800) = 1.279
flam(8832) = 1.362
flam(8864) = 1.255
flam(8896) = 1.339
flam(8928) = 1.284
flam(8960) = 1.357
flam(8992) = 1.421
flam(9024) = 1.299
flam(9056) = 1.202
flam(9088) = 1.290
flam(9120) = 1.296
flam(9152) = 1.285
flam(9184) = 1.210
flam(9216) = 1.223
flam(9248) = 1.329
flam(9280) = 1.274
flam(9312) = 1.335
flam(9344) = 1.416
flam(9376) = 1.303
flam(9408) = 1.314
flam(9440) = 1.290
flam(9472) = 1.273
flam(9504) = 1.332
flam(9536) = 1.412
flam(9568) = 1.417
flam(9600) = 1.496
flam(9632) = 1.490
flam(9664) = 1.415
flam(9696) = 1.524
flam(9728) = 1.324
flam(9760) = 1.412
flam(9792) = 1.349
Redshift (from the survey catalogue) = 0.28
